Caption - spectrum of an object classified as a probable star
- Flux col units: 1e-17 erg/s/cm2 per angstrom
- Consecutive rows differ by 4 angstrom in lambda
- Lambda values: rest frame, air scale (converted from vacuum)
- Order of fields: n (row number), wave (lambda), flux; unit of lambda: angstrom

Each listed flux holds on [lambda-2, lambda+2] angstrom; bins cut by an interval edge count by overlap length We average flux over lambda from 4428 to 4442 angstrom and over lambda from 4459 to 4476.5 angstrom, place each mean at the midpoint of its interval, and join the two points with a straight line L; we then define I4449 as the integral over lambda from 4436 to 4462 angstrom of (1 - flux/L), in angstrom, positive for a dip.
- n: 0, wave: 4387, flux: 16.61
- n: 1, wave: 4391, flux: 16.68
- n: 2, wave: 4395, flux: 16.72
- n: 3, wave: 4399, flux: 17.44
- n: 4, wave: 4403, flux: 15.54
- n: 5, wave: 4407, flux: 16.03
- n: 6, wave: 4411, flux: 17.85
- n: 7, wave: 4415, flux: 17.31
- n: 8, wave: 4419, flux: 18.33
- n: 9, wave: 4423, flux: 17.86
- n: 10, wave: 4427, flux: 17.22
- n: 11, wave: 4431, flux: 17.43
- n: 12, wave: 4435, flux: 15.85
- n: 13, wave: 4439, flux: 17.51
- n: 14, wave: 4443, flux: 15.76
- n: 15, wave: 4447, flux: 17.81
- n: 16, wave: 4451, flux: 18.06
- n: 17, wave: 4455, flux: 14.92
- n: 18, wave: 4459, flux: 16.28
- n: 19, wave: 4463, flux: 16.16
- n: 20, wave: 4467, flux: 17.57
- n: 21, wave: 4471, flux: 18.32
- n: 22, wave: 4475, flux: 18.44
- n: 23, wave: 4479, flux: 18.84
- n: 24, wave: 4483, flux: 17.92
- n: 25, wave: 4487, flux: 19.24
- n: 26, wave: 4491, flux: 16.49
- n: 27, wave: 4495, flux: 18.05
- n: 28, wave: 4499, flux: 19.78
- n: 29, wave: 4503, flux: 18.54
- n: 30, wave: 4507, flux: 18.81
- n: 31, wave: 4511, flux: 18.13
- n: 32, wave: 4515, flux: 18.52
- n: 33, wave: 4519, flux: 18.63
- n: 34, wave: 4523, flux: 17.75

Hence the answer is 0.7 angstrom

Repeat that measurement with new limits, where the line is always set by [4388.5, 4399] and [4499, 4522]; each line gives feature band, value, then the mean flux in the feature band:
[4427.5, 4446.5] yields 0.8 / 16.8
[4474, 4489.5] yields -0.3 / 18.6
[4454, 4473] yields 1.2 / 16.7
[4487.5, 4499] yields 0.2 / 18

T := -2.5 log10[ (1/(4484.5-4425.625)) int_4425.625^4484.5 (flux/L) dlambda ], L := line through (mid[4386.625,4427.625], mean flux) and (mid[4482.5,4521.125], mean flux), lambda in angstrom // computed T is 0.03 mag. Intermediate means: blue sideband 17.1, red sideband 18.4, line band 17.2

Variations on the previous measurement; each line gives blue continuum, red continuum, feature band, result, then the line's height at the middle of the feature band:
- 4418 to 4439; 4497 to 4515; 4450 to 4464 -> 0.102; 17.8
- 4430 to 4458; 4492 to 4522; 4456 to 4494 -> -0.001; 17.6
